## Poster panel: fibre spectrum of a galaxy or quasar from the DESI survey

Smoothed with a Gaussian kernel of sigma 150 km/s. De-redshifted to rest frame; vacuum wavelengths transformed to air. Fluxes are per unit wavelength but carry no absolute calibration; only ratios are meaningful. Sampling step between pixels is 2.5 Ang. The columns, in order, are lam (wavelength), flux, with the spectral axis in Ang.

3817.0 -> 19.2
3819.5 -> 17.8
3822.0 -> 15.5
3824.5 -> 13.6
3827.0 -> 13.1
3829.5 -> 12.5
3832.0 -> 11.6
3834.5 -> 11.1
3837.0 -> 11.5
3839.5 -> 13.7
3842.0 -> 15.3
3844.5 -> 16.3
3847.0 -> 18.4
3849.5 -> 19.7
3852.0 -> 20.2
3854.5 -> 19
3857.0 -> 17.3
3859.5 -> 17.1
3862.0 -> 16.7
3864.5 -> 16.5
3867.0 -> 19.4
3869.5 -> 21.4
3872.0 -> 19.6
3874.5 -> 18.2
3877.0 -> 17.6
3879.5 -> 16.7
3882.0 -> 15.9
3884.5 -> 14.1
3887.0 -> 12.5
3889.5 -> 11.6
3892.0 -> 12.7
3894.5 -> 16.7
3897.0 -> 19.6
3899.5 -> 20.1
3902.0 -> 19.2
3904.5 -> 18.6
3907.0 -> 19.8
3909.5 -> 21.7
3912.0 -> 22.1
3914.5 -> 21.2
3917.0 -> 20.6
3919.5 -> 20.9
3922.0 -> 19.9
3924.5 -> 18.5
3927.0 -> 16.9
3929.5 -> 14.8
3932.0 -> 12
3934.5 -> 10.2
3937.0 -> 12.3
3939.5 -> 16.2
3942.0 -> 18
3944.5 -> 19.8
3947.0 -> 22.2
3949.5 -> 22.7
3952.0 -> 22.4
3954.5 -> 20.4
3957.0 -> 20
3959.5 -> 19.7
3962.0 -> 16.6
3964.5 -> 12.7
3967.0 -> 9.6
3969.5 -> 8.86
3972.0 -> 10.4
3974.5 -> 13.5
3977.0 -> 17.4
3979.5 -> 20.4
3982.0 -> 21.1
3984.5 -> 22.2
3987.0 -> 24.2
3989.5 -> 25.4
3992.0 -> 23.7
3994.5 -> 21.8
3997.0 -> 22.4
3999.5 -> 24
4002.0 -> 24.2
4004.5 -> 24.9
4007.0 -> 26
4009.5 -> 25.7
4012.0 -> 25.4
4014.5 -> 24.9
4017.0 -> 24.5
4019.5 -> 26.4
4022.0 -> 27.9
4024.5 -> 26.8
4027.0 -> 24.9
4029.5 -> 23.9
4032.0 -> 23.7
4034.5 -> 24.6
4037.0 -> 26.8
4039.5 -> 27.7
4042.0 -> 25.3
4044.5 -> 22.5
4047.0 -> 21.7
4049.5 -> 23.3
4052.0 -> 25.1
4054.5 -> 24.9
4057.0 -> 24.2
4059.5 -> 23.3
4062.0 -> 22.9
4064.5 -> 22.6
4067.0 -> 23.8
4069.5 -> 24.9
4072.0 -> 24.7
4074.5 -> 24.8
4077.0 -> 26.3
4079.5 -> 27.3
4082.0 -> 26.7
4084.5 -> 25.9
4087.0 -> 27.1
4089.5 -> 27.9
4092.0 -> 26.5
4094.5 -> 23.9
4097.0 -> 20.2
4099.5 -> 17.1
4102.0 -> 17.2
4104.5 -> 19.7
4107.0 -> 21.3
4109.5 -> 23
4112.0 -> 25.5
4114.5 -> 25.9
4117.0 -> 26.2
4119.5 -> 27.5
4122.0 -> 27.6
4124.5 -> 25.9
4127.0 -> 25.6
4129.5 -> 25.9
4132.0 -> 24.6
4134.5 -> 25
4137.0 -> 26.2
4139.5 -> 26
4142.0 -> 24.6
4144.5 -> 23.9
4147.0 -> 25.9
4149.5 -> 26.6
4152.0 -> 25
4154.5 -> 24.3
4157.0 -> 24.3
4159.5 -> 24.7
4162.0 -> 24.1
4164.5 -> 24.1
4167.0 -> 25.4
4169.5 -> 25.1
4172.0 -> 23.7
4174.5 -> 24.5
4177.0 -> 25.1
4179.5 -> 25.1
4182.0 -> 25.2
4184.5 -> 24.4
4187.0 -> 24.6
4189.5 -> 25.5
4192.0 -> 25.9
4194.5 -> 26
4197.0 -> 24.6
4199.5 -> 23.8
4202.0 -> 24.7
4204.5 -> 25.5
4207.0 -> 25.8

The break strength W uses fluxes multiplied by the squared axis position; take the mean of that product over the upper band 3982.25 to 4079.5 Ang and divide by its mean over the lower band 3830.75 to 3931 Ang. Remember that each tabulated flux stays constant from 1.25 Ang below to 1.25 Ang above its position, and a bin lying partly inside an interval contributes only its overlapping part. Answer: 1.5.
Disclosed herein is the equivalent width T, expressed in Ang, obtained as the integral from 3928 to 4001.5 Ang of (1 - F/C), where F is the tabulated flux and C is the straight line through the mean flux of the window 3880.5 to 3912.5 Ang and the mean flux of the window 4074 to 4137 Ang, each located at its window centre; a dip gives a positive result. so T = 5.6 Ang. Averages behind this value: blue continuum 17.2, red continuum 24.6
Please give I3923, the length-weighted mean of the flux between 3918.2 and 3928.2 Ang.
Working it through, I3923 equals 19.1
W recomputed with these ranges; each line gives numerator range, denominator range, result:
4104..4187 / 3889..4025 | 1.39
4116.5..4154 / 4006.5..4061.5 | 1.08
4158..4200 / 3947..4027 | 1.28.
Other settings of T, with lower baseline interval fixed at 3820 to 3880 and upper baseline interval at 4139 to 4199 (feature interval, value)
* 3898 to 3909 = -1.1 Ang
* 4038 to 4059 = -2.6 Ang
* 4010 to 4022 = -2.8 Ang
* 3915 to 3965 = 2.1 Ang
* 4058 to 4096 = -4.7 Ang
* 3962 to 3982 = 5.8 Ang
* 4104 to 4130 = -1.7 Ang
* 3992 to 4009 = -3.0 Ang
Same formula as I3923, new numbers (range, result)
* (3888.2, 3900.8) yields 16.1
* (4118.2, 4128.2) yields 26.7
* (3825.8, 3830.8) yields 12.8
